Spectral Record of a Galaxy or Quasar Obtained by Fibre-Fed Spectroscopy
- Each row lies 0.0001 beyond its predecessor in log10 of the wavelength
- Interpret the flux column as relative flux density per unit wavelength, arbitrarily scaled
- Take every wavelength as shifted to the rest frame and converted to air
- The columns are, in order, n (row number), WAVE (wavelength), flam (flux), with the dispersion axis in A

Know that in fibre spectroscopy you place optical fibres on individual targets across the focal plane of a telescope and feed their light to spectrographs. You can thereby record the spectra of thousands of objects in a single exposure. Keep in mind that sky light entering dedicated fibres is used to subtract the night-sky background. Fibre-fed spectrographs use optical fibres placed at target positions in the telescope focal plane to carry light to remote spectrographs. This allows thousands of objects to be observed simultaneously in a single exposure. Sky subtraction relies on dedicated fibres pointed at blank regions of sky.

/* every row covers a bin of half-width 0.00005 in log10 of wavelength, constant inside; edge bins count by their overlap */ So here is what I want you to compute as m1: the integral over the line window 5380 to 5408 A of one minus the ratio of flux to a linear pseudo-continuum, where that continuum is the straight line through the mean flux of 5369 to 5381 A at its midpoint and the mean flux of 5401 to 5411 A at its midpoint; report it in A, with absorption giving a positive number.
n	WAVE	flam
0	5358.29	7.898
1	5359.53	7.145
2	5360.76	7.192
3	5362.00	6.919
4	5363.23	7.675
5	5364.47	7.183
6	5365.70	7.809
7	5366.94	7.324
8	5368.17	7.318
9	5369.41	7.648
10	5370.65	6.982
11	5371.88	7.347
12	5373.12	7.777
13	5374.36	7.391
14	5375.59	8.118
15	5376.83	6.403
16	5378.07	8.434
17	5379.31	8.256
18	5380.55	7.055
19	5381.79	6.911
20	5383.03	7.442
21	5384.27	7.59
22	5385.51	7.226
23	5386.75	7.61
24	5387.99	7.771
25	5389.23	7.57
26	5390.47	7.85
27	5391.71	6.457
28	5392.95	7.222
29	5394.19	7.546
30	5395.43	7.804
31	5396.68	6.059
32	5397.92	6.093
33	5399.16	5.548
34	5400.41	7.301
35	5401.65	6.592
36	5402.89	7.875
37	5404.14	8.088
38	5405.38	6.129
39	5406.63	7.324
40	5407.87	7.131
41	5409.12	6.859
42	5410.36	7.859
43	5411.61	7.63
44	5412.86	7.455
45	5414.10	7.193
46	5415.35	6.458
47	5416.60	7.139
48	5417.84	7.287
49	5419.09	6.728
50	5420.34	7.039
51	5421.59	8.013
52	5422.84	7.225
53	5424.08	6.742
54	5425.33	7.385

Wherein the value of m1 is 0.8 A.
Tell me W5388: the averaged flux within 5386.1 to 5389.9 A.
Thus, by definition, 7.65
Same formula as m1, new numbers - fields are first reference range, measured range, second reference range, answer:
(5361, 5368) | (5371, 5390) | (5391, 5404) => -1.0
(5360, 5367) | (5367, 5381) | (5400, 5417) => -0.4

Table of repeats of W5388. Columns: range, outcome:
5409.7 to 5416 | 7.31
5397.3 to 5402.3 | 6.4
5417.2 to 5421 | 7.03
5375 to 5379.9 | 7.79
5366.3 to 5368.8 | 7.32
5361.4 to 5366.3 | 7.4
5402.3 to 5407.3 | 7.35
